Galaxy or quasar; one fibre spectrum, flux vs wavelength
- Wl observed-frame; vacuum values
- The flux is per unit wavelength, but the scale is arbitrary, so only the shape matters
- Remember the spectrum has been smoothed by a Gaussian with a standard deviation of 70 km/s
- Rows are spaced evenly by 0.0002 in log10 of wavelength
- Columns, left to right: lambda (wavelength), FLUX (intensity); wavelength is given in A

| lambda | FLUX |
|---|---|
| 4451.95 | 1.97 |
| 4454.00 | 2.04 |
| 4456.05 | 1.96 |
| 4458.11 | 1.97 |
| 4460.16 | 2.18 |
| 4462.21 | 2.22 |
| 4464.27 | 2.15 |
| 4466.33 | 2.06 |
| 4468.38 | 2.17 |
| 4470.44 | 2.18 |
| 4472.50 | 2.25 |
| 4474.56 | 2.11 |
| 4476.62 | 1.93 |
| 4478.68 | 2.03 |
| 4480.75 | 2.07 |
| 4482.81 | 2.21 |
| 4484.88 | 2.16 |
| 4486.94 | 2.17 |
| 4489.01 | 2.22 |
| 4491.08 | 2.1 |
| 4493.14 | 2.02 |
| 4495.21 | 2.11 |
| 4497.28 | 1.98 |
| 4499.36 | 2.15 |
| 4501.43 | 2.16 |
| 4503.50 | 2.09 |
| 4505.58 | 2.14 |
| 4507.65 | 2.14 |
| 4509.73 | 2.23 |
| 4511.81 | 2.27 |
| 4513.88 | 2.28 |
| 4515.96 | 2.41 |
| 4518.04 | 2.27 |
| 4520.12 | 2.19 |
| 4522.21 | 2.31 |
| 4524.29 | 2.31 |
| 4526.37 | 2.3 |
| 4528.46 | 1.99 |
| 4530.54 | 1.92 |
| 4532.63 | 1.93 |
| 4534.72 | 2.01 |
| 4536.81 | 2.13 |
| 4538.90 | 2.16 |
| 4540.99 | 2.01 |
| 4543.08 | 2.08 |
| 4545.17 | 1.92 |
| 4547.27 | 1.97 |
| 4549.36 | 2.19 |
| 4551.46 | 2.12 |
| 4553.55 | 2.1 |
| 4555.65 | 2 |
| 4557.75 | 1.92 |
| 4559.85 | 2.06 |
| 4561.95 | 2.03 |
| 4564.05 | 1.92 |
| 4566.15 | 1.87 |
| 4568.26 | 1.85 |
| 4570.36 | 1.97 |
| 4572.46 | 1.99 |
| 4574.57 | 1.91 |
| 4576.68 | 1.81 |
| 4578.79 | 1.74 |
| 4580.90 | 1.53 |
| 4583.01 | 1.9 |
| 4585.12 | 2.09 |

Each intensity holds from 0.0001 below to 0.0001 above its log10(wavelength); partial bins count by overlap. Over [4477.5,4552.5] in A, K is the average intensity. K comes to 2.13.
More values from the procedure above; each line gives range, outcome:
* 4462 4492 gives 2.13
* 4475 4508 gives 2.1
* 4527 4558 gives 2.04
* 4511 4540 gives 2.18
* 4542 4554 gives 2.06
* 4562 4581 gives 1.87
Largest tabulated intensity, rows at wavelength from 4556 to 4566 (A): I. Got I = 2.06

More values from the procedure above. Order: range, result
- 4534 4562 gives 2.19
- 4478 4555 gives 2.41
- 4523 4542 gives 2.31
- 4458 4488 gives 2.25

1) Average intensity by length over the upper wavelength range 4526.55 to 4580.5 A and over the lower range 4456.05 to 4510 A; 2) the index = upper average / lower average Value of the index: 0.94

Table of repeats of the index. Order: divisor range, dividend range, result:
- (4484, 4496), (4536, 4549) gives 0.96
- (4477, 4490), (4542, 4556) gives 0.96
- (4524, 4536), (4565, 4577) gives 0.92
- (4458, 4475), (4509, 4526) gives 1.06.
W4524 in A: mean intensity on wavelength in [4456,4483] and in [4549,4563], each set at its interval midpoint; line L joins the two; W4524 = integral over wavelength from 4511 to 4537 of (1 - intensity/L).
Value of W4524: -1.32 A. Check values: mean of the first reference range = 2.11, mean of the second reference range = 2.05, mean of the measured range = 2.18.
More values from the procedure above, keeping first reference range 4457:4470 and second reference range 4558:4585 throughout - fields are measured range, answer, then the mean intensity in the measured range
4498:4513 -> -1.0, 2.17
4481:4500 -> -0.5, 2.12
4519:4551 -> -2.0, 2.09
